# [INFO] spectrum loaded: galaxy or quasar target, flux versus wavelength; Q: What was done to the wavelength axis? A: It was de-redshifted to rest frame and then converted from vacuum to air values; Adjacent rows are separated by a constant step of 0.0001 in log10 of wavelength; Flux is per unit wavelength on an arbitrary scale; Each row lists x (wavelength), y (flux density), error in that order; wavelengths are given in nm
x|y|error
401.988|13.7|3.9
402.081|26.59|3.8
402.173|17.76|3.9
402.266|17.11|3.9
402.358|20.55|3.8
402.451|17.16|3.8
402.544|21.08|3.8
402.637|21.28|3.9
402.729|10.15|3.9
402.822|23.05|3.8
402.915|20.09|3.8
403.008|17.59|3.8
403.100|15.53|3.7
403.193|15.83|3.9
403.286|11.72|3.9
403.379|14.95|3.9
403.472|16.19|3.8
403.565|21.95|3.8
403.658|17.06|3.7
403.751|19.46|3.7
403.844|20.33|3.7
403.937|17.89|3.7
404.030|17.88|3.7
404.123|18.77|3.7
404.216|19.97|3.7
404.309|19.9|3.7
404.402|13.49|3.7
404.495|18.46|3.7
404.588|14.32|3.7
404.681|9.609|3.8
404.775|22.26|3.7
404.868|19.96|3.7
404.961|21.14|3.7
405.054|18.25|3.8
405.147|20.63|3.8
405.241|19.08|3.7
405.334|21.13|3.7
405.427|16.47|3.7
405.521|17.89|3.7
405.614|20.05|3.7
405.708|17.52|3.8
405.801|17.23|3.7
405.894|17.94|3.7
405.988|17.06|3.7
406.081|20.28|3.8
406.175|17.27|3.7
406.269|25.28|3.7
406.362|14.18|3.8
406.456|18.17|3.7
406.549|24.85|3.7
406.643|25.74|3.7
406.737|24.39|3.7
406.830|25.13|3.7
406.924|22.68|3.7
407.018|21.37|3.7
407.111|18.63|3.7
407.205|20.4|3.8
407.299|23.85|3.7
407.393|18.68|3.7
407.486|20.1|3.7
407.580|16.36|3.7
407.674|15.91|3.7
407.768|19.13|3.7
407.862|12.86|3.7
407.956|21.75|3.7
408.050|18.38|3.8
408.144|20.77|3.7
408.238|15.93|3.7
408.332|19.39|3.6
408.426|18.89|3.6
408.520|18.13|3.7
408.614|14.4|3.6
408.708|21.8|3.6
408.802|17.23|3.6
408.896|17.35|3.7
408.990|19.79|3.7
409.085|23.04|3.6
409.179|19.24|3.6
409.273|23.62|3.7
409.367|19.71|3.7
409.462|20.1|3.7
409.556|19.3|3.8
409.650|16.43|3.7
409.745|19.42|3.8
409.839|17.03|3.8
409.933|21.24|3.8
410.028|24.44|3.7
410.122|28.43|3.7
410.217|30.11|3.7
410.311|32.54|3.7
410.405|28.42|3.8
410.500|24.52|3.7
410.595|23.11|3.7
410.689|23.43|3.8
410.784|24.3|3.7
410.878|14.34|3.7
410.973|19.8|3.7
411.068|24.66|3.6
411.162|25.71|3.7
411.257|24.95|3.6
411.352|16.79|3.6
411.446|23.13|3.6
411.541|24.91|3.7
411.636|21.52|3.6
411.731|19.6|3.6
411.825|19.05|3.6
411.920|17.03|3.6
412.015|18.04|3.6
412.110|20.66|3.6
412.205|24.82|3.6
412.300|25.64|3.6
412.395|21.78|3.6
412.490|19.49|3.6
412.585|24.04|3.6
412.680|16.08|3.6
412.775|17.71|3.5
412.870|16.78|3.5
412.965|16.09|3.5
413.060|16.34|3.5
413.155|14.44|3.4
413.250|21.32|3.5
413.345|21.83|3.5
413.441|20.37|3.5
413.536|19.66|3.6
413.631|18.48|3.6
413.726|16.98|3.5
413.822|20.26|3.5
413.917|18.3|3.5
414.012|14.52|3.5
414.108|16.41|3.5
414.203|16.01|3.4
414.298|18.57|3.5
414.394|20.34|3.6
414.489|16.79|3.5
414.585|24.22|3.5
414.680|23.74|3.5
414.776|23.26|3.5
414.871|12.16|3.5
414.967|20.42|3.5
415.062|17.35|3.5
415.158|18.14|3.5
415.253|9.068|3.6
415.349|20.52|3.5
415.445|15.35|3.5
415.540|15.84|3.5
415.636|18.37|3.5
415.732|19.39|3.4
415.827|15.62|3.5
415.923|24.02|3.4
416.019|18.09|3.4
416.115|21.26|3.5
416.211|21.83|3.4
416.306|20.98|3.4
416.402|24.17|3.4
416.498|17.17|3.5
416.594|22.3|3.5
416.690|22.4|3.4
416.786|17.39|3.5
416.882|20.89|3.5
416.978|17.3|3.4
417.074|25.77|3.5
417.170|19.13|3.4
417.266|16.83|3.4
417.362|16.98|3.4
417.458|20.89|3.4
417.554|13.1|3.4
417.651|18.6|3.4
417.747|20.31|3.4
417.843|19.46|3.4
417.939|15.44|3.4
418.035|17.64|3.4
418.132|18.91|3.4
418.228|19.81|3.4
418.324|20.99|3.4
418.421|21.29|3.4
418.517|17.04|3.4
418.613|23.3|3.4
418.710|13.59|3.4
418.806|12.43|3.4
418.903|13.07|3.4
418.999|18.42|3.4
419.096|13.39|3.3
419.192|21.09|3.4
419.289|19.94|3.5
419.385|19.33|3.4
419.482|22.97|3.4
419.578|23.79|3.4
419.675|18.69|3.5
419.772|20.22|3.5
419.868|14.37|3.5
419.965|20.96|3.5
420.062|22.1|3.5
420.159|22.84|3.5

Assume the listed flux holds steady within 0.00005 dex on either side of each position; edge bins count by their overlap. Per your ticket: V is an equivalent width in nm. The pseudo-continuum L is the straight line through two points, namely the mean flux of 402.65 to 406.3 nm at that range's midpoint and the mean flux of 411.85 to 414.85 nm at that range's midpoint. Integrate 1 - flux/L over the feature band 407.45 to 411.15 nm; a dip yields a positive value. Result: -0.39 nm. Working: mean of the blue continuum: 18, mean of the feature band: 20.7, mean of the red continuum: 19.3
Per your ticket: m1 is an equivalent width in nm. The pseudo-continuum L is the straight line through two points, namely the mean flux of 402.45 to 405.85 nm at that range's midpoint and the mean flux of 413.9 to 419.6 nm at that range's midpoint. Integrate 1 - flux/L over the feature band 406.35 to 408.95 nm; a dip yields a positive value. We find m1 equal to -0.198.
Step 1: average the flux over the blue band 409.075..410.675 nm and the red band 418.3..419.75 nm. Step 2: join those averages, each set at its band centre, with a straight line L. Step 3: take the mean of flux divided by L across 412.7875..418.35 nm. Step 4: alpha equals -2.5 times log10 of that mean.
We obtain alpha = 0.081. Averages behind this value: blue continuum 23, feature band 18.8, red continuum 18.6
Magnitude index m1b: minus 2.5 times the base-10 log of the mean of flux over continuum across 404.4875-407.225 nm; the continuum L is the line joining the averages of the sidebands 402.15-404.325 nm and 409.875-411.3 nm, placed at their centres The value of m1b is 0.044 mag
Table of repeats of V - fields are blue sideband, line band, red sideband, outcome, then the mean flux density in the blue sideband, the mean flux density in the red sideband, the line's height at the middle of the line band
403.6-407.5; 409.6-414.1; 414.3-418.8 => -0.42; 19.4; 19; 19.2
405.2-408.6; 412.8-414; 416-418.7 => 0.08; 19.5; 19.5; 19.5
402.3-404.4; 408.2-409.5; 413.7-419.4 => -0.07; 18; 18.6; 18.3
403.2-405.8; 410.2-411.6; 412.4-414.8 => -0.40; 18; 18.9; 18.6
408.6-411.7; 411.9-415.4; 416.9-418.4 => 0.29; 22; 18.8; 20.5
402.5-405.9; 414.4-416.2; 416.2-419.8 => 0.02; 18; 19.1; 18.9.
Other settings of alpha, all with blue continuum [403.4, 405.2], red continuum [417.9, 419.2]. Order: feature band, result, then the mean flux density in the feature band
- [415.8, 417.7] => -0.13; 19.8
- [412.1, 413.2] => -0.10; 19.5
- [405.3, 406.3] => -0.04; 18.8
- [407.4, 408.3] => 0.01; 18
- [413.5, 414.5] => -0.01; 17.9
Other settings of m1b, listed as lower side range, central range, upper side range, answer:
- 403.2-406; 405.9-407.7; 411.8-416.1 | -0.135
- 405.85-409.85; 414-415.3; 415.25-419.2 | 0.051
